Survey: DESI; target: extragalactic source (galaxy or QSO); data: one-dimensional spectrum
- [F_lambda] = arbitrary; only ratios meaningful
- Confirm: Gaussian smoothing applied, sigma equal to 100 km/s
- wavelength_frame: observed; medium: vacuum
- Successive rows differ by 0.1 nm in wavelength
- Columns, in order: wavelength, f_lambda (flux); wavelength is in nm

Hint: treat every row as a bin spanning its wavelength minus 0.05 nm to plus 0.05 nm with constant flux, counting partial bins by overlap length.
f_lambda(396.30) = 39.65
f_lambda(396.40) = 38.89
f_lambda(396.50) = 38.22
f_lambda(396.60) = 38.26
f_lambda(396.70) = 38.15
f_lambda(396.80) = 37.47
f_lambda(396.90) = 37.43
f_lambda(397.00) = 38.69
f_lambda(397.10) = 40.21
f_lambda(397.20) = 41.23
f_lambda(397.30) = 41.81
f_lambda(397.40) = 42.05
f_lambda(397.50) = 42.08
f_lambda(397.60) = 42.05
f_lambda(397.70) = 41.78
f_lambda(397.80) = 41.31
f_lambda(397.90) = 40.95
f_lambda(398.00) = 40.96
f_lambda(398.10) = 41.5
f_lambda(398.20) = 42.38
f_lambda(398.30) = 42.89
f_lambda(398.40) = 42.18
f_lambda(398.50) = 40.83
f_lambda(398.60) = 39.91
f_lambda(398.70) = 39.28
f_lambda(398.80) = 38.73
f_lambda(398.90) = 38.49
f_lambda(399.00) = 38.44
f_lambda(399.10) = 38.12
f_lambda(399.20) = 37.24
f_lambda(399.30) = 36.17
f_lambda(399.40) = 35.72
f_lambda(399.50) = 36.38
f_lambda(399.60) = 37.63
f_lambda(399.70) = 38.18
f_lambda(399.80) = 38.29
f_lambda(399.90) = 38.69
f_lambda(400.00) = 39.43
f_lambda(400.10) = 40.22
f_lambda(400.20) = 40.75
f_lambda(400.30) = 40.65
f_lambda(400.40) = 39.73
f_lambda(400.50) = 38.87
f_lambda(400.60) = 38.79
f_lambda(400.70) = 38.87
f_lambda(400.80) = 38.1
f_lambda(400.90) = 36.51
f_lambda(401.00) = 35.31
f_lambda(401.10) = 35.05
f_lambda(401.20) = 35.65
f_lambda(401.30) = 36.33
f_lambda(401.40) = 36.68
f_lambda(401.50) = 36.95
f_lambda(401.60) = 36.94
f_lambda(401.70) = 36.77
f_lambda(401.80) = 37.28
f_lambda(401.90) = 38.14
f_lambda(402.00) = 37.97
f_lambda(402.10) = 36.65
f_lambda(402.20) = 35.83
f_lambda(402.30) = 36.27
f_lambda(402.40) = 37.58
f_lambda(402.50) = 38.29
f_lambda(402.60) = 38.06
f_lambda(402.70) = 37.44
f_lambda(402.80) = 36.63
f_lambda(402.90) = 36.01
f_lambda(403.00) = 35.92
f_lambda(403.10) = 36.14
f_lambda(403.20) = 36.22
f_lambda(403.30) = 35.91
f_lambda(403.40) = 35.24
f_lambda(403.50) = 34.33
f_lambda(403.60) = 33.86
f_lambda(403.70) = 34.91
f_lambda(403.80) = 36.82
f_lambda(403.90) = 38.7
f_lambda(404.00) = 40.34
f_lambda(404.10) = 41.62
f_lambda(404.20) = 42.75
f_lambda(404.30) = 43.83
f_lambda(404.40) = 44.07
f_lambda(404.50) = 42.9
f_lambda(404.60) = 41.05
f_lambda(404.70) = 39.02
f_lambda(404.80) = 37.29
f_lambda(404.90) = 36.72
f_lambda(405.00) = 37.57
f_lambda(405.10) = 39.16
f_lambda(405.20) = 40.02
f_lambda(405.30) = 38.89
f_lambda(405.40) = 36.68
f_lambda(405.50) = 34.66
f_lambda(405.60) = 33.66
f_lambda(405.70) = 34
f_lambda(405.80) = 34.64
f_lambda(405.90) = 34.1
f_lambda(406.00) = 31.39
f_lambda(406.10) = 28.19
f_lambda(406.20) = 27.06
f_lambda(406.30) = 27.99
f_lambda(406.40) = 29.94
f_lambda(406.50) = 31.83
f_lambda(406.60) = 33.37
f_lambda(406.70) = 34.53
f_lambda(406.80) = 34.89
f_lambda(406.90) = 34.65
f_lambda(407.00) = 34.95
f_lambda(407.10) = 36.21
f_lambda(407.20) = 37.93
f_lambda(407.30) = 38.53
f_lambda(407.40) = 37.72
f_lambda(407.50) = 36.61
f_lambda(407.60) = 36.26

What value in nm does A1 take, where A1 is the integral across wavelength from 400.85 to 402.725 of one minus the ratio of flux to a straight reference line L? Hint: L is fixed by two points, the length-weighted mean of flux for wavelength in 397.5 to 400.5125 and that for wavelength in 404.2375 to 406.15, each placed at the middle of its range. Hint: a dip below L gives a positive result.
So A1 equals 0.09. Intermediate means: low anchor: 39.6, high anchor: 37.3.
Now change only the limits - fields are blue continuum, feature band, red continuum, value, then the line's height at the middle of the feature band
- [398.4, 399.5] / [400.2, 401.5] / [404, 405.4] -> 0.04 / 39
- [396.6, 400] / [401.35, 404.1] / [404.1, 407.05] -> 0.04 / 37.4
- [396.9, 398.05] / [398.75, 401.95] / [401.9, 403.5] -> 0.07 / 38.6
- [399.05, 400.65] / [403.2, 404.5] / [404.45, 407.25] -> -0.09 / 36.2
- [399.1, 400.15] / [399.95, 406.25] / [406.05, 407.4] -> -0.29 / 35.6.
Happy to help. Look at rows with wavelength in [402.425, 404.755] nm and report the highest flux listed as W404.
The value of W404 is 44.07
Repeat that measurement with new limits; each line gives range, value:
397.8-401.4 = 42.89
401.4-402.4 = 38.14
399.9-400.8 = 40.75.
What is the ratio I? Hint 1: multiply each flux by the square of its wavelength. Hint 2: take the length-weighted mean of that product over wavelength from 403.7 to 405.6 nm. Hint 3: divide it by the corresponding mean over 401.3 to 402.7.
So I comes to 1.07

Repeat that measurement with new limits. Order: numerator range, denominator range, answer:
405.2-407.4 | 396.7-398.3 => 0.87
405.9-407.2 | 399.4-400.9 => 0.86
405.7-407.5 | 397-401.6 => 0.89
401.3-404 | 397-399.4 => 0.93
